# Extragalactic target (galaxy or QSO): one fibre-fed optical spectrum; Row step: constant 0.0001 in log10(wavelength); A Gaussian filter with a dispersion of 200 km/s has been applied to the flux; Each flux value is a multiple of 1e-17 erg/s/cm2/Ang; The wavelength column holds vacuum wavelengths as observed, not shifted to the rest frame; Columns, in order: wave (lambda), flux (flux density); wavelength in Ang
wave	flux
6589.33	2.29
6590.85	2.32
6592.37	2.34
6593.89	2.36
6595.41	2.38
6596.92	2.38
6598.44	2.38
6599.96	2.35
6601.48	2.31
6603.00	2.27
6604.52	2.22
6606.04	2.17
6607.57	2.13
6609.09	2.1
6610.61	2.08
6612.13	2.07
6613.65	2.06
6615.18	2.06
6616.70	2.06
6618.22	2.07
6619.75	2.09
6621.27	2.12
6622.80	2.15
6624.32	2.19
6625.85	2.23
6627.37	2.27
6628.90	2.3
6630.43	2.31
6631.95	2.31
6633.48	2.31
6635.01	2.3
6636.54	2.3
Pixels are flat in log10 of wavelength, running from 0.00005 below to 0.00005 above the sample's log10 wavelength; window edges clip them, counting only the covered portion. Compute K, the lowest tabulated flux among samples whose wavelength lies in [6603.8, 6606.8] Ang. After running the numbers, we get 2.17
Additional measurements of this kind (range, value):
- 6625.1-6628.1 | 2.23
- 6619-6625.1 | 2.09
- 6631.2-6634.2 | 2.31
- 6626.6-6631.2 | 2.27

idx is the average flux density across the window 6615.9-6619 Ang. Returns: 2.07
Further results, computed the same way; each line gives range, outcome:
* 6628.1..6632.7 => 2.31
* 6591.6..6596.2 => 2.36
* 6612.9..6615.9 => 2.06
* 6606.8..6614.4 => 2.09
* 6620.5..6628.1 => 2.19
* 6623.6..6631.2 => 2.26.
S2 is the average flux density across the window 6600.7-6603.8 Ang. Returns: 2.29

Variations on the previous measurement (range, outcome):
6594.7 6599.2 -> 2.38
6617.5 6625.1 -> 2.12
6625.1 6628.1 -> 2.25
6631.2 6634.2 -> 2.31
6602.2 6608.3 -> 2.2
